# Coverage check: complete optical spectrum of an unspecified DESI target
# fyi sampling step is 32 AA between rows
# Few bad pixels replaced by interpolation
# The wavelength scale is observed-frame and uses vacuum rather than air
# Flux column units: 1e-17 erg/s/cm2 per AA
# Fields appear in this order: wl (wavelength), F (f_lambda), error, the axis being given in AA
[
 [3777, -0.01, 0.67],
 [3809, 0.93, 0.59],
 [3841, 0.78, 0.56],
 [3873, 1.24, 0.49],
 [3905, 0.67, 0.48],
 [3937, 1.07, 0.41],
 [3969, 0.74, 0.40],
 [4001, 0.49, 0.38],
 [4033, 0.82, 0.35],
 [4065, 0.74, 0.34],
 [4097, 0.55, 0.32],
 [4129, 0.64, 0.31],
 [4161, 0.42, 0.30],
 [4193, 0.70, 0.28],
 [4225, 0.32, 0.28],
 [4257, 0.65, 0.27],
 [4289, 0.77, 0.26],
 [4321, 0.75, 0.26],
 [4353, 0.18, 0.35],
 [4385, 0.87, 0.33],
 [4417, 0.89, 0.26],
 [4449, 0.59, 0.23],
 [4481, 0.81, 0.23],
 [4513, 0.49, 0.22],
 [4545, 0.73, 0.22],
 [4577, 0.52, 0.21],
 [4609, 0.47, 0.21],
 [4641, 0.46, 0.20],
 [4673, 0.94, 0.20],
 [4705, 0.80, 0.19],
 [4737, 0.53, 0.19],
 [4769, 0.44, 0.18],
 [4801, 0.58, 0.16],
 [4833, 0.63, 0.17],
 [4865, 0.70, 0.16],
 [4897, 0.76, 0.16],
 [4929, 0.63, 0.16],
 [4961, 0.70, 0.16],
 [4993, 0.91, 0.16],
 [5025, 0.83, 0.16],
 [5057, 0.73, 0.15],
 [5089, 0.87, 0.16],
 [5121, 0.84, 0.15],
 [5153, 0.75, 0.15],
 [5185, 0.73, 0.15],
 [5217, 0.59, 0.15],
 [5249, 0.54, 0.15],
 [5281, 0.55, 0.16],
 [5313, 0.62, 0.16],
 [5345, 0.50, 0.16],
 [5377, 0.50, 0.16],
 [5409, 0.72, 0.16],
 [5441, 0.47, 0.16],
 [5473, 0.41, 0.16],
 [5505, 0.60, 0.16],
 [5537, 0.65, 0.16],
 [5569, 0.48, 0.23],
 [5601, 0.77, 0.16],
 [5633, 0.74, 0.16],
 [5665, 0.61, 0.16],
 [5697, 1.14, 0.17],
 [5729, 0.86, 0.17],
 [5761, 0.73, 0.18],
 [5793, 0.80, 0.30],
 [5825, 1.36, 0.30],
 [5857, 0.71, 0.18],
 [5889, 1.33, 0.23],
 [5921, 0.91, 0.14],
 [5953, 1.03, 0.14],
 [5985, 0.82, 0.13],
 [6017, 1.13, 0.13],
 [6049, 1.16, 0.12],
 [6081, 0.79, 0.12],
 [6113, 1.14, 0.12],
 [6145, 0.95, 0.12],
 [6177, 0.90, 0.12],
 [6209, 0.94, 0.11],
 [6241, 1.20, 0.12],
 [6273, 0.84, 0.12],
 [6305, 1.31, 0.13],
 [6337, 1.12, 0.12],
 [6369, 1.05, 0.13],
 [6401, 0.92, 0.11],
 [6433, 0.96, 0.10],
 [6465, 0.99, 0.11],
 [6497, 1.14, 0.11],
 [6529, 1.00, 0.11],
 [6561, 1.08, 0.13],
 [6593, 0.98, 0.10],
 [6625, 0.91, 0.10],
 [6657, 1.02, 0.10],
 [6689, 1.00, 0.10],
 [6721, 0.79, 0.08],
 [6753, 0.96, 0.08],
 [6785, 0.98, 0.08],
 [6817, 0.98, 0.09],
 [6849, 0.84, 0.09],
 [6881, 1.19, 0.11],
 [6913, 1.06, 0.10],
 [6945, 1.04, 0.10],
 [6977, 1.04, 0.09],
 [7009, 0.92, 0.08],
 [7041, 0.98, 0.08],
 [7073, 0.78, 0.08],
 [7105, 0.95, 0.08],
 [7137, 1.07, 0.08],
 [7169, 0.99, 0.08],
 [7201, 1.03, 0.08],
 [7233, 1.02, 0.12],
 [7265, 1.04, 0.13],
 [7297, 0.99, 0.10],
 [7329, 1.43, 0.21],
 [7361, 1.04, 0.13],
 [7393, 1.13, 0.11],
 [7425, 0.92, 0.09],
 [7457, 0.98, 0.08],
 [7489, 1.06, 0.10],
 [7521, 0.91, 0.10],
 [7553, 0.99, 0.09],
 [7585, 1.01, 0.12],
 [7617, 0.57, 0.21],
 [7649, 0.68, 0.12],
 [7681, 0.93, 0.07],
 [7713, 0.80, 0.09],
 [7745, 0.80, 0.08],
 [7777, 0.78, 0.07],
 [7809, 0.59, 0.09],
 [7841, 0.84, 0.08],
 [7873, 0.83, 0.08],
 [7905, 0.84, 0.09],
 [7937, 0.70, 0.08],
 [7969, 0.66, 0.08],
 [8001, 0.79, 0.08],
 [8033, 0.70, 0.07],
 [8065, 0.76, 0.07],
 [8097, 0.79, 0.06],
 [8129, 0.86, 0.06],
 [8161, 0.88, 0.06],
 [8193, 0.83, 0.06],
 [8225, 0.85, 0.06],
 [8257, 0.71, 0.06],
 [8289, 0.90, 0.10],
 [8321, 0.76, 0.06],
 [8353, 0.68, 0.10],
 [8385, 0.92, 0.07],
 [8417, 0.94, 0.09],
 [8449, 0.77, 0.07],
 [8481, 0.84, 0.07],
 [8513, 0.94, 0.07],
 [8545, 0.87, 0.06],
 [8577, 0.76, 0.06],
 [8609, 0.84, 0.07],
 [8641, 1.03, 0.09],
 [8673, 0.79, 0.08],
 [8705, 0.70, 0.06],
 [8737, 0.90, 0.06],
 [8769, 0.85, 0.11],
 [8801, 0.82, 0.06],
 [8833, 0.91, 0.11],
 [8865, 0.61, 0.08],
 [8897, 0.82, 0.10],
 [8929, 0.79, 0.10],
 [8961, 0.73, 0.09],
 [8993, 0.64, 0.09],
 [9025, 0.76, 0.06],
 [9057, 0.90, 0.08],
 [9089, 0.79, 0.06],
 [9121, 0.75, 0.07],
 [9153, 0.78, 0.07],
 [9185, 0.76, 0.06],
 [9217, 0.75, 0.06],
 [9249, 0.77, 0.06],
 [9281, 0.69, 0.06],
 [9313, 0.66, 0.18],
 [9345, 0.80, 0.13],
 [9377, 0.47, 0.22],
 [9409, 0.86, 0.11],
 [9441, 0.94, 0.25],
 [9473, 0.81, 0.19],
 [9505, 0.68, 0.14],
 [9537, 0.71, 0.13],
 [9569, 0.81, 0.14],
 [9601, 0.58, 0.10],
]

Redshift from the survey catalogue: 0.505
